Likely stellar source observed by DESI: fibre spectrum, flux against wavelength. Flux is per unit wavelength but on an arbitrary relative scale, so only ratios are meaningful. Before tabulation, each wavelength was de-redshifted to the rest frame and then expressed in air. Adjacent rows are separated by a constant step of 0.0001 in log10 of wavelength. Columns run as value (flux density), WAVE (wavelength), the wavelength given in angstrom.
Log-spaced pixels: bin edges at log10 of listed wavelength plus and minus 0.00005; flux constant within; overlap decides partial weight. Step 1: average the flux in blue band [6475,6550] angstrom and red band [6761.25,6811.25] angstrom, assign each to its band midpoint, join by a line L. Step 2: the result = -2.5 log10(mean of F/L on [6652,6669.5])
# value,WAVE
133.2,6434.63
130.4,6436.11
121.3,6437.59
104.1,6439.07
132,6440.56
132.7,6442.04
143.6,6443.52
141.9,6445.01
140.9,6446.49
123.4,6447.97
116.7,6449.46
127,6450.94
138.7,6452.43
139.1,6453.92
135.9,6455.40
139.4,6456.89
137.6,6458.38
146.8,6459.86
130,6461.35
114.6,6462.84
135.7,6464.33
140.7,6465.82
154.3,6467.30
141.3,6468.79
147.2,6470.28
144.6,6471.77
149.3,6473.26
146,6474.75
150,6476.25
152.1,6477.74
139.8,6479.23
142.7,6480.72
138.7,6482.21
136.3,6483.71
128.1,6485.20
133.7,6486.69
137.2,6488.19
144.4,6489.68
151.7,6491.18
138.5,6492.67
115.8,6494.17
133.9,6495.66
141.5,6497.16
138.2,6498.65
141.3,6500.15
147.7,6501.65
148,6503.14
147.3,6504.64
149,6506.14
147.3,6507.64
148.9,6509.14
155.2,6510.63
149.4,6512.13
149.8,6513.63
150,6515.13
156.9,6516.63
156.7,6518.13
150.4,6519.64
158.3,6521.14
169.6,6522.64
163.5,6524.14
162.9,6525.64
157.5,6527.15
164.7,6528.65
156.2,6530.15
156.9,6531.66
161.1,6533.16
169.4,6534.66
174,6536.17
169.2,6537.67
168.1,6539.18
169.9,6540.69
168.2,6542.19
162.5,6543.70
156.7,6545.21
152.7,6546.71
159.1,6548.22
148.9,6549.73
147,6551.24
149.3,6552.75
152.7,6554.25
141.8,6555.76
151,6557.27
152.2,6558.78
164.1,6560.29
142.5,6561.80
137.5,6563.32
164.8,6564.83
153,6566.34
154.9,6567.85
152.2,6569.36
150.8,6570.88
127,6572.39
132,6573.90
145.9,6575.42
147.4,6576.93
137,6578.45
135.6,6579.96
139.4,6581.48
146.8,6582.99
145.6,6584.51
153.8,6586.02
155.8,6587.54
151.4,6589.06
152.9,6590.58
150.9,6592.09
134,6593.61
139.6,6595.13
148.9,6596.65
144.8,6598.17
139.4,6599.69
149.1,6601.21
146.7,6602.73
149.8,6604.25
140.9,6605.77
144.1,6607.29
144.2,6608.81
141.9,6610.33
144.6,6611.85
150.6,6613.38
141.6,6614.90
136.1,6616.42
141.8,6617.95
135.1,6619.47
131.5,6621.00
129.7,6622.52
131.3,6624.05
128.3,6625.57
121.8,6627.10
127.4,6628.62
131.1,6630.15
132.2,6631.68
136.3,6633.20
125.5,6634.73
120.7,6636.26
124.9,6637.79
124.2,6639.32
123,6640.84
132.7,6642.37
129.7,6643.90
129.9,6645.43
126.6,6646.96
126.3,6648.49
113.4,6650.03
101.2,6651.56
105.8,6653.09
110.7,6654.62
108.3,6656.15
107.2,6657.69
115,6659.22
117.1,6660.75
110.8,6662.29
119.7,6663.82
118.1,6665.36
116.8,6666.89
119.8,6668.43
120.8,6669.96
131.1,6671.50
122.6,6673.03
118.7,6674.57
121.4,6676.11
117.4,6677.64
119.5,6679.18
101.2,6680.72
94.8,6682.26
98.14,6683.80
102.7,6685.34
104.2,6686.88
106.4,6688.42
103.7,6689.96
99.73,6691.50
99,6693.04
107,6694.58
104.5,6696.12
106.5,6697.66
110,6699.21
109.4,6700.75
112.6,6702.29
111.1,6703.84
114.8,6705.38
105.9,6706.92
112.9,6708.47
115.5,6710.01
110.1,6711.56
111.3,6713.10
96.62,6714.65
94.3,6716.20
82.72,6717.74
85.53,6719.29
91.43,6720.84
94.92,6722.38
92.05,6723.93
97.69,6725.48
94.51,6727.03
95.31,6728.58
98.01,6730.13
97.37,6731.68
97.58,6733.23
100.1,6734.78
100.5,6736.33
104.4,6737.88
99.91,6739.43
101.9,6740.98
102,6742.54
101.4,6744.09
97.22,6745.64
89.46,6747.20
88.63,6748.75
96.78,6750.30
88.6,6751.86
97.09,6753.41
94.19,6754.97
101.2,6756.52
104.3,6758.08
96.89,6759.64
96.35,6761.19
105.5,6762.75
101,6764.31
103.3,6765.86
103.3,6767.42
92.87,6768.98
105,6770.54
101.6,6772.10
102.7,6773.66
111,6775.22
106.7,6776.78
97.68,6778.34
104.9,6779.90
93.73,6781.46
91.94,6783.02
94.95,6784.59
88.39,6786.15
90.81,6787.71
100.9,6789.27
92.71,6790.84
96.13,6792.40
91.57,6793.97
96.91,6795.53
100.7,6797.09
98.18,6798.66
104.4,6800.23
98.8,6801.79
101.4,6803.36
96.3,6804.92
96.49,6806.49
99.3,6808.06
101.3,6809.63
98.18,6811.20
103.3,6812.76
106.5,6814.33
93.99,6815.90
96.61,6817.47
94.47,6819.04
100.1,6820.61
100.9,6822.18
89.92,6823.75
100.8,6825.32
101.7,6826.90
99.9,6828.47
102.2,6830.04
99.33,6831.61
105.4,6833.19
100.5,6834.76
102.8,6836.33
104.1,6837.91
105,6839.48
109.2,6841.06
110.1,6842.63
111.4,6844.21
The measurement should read 0.09 mag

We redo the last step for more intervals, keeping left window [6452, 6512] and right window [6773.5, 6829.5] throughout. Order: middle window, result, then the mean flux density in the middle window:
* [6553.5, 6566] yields -0.15 mag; 151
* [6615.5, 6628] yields -0.08 mag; 132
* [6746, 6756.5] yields 0.13 mag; 93.3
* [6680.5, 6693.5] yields 0.13 mag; 101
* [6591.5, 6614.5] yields -0.16 mag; 145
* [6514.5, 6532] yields -0.17 mag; 159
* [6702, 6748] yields 0.09 mag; 100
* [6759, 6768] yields 0.03 mag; 101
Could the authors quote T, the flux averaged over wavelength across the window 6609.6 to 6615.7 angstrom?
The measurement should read 145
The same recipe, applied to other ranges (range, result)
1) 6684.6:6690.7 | 104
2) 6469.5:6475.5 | 147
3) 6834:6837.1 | 102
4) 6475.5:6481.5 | 146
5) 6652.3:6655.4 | 108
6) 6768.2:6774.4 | 100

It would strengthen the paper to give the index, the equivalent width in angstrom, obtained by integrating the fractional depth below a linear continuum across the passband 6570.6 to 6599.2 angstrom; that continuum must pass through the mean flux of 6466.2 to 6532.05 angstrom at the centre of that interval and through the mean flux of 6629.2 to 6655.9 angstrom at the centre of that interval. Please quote -2.4 angstrom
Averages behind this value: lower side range 147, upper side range 123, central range 144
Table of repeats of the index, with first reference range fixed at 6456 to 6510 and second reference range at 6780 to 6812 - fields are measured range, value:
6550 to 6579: -4.03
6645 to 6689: 0.47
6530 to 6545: -3.62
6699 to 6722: 1.06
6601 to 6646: -4.97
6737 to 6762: 1.42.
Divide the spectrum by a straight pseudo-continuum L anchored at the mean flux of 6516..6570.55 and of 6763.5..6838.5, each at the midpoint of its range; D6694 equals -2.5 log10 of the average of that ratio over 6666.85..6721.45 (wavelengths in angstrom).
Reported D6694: 0.15 mag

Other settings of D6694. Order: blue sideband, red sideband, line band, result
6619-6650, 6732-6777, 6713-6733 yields 0.14 mag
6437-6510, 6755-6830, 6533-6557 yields -0.22 mag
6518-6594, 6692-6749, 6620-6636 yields 0.01 mag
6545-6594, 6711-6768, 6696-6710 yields -0.02 mag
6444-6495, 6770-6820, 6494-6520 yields -0.10 mag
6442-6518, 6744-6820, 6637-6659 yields -0.01 mag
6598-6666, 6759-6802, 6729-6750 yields 0.09 mag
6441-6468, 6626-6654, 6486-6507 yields -0.06 mag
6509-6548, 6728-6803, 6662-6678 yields 0.03 mag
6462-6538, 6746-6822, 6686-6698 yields 0.11 mag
